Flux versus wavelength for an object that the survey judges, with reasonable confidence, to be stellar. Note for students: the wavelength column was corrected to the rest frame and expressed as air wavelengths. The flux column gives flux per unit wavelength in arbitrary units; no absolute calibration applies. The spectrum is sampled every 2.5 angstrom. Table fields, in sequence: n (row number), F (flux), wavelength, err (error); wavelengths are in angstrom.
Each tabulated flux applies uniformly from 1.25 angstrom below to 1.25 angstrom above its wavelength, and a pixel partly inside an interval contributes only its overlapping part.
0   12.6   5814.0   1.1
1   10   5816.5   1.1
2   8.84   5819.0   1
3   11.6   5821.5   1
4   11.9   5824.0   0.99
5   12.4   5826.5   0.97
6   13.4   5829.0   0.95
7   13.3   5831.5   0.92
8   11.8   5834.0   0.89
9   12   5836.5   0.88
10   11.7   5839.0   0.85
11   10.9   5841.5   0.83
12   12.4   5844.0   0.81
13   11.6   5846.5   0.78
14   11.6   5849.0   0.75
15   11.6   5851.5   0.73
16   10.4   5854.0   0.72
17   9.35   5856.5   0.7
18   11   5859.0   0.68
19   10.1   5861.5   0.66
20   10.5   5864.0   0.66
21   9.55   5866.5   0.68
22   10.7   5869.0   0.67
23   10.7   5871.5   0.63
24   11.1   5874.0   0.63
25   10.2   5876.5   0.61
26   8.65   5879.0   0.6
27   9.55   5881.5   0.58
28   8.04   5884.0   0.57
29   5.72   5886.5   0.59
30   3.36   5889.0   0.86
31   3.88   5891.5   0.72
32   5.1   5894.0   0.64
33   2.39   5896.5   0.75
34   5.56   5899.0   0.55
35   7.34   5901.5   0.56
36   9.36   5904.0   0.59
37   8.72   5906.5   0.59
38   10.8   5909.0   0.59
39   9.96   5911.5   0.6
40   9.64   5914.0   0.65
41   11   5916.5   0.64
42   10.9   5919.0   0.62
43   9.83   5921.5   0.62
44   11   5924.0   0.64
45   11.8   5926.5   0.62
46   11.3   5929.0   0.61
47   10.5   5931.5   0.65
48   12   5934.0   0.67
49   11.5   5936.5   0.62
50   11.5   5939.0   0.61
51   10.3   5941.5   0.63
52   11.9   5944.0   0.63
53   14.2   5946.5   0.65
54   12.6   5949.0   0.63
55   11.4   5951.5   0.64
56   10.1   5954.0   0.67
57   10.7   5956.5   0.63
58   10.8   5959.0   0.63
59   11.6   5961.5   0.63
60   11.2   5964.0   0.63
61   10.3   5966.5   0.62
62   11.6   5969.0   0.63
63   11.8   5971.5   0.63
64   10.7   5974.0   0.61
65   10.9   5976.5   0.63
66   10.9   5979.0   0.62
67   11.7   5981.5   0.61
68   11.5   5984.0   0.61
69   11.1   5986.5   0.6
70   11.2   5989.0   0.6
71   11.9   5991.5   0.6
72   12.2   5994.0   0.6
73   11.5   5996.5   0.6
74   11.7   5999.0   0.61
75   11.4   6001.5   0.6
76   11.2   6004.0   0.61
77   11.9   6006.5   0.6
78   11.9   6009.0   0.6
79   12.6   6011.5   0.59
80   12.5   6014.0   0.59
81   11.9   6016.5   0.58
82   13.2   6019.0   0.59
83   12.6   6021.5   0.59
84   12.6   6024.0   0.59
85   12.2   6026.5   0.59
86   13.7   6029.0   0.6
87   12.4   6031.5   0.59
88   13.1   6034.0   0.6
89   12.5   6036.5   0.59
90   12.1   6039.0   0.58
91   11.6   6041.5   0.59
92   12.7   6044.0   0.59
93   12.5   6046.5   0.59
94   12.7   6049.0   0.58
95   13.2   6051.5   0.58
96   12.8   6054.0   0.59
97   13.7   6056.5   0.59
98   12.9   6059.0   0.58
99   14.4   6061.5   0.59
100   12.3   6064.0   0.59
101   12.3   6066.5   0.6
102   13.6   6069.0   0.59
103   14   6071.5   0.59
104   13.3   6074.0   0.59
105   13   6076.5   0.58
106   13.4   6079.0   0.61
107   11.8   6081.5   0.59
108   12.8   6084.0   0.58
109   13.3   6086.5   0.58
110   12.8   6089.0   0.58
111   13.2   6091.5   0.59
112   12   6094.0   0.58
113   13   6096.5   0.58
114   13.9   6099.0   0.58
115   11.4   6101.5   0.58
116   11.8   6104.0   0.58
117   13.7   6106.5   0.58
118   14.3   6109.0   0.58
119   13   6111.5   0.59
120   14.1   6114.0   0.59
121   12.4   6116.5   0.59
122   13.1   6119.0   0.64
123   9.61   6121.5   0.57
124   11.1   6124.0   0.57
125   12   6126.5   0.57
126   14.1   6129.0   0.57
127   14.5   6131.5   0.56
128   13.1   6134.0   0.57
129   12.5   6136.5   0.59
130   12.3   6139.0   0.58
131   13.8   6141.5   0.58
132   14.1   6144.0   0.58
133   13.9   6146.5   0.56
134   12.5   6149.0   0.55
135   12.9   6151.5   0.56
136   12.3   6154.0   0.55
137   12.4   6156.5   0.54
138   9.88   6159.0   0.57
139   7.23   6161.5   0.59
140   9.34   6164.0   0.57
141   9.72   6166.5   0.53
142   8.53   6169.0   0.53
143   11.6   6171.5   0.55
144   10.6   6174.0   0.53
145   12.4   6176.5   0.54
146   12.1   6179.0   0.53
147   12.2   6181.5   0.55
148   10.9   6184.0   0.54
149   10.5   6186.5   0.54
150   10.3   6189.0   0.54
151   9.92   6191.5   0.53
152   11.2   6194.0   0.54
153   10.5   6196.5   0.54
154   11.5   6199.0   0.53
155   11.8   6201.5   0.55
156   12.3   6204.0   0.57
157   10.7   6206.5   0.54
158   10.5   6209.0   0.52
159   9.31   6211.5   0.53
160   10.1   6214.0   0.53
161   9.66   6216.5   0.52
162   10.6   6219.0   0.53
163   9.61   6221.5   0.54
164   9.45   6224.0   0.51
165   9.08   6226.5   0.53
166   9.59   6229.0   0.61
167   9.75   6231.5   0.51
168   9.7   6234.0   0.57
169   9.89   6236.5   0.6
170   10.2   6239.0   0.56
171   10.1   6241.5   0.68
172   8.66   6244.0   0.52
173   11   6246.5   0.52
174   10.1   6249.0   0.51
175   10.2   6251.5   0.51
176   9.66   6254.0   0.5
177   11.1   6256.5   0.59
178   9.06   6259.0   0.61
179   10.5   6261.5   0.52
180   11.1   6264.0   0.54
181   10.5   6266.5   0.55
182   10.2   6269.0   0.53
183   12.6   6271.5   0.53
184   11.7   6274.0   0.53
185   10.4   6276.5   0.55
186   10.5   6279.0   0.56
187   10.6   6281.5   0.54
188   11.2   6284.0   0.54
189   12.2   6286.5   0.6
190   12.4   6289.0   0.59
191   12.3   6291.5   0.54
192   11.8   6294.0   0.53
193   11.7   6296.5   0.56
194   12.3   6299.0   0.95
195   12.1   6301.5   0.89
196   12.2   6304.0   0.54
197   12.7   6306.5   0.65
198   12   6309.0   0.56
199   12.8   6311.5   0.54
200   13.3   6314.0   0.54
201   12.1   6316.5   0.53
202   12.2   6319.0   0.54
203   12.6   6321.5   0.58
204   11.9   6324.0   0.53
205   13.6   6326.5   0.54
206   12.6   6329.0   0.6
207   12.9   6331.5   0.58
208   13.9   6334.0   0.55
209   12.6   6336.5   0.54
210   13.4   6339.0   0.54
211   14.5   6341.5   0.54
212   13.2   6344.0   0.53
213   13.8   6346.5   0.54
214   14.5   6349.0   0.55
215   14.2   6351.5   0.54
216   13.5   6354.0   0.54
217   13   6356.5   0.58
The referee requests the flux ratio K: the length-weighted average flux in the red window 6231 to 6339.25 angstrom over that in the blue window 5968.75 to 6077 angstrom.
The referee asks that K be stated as 0.93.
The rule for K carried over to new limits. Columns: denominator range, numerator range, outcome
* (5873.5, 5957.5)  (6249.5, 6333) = 1.23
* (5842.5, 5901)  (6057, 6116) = 1.48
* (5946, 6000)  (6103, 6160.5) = 1.12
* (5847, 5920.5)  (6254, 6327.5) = 1.31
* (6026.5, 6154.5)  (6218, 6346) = 0.88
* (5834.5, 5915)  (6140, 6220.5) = 1.21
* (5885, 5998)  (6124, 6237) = 1.10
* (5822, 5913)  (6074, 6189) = 1.26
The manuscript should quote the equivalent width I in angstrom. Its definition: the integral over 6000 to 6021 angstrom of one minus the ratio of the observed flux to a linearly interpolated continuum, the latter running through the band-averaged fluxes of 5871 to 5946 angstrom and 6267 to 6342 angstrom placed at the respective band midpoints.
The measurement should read -4.5 angstrom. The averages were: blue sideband 9.15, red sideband 12.2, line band 12.1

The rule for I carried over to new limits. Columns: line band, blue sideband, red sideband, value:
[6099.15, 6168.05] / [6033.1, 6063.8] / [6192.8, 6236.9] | -4.3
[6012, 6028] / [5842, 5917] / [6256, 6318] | -4.3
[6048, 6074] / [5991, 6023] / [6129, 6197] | -2.9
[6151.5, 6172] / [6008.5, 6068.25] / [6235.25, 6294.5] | 2.5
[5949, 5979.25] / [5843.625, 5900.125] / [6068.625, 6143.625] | -1.9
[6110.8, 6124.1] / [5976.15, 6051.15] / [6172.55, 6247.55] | -1.2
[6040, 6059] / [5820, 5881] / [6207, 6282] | -3.7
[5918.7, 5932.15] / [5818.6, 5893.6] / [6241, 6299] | -0.7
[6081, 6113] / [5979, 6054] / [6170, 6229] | -3.8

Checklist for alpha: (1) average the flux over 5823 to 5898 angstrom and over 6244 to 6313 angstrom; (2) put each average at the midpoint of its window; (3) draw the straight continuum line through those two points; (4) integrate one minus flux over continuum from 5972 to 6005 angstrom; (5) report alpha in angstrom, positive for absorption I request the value -3.7 angstrom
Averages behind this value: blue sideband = 9.81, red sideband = 11.3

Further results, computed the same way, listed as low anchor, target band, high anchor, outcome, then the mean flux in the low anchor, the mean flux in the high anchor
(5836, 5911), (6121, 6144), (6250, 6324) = -4.58 angstrom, 9.11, 11.5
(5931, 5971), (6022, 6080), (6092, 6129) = -3.58 angstrom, 11.4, 12.6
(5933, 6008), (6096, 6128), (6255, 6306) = -3.31 angstrom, 11.4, 11.3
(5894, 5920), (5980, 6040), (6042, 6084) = -3.54 angstrom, 8.38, 13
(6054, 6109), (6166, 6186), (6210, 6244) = -0.30 angstrom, 13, 9.74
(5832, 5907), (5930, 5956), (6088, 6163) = -3.59 angstrom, 9.21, 12.6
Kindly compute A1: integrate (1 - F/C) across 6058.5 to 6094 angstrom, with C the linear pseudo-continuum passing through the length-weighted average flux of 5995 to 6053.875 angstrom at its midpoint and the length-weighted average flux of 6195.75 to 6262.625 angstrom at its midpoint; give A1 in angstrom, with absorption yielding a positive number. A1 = -3.77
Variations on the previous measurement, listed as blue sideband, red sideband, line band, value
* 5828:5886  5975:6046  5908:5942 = 1.4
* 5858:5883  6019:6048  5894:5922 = 5.9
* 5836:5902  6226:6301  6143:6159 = -3.9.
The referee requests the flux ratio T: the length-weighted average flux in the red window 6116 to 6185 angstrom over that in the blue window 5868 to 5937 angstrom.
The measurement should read 1.3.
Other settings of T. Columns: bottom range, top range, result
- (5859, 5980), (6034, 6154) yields 1.31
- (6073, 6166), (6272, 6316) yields 0.95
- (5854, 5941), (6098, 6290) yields 1.22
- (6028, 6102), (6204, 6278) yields 0.79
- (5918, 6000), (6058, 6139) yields 1.14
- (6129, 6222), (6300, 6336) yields 1.11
